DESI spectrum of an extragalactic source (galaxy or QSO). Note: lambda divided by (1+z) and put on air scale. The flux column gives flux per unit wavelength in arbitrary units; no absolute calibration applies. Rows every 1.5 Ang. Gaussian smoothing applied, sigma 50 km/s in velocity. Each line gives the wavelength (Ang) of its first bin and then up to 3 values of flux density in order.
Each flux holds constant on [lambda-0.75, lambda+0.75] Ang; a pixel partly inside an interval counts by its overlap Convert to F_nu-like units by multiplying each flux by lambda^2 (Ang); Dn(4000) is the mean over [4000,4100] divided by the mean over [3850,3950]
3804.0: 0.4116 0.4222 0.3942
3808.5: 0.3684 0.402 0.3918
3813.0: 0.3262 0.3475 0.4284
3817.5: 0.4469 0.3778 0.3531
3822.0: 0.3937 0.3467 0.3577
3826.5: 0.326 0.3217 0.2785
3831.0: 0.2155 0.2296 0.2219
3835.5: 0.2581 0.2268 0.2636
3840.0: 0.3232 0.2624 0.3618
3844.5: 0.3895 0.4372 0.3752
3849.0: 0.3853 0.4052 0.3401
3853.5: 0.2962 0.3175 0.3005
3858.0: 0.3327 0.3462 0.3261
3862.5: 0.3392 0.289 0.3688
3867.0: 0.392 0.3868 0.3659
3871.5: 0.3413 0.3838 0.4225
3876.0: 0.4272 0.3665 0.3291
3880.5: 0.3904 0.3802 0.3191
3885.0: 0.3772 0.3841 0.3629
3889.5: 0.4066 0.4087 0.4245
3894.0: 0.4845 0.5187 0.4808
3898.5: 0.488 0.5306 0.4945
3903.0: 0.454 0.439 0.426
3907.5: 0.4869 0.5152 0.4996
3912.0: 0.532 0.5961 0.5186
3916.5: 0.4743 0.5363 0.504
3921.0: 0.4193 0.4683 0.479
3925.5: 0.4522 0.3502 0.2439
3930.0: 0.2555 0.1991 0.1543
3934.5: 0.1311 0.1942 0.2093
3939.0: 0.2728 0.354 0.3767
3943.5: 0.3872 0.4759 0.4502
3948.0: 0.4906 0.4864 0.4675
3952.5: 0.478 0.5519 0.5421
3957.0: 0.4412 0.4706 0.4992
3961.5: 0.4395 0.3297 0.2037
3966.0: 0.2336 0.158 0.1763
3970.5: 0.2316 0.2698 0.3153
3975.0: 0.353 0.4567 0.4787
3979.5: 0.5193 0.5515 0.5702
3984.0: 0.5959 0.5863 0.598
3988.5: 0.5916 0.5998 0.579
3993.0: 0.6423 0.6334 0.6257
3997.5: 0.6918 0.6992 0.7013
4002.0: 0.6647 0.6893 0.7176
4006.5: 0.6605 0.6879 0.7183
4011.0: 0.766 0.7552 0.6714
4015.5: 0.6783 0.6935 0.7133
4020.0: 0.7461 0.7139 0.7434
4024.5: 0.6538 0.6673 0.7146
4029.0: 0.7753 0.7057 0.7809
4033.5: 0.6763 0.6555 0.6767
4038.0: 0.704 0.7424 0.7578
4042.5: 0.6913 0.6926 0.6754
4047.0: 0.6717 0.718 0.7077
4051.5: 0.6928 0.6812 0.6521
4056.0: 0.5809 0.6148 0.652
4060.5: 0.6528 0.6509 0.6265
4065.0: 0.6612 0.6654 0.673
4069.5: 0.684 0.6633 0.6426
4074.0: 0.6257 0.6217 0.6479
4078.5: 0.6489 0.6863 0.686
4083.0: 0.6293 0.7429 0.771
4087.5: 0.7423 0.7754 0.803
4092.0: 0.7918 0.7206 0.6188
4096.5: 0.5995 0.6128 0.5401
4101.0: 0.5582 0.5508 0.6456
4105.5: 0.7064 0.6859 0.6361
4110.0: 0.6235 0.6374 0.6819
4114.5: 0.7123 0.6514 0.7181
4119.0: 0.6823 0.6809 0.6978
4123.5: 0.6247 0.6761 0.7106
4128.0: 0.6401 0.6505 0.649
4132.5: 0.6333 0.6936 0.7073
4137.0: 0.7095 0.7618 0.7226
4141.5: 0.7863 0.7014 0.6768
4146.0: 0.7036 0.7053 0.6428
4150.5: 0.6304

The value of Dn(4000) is 1.9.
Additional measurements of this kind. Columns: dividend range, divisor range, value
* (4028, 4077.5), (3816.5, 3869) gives 2.27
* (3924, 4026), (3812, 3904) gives 1.44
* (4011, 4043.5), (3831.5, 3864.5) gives 2.44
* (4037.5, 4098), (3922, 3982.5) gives 1.96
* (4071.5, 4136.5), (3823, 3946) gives 2.00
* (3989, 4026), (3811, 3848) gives 2.27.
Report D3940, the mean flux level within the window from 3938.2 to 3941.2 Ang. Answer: 0.311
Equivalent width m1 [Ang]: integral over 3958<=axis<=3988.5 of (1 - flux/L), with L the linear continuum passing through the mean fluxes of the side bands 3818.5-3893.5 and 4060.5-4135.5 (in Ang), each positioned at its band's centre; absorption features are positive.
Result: 5.9 Ang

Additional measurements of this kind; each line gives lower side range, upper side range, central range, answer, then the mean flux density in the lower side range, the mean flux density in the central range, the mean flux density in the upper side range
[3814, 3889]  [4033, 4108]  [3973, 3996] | 0.0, 0.345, 0.543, 0.671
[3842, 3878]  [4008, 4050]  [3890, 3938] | 4.8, 0.362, 0.419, 0.709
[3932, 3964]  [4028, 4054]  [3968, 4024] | -3.6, 0.388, 0.595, 0.706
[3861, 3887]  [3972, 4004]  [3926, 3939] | 6.8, 0.367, 0.225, 0.57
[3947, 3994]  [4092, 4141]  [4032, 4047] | -4.1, 0.45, 0.7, 0.663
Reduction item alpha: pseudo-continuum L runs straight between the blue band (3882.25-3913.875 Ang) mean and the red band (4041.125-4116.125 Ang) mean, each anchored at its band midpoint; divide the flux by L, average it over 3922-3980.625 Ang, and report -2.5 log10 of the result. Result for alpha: 0.39 mag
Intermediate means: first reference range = 0.456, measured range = 0.361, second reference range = 0.667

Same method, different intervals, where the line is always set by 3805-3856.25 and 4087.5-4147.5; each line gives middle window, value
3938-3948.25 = 0.20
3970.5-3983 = 0.21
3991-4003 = -0.22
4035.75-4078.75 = -0.11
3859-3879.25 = 0.06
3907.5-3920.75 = -0.18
